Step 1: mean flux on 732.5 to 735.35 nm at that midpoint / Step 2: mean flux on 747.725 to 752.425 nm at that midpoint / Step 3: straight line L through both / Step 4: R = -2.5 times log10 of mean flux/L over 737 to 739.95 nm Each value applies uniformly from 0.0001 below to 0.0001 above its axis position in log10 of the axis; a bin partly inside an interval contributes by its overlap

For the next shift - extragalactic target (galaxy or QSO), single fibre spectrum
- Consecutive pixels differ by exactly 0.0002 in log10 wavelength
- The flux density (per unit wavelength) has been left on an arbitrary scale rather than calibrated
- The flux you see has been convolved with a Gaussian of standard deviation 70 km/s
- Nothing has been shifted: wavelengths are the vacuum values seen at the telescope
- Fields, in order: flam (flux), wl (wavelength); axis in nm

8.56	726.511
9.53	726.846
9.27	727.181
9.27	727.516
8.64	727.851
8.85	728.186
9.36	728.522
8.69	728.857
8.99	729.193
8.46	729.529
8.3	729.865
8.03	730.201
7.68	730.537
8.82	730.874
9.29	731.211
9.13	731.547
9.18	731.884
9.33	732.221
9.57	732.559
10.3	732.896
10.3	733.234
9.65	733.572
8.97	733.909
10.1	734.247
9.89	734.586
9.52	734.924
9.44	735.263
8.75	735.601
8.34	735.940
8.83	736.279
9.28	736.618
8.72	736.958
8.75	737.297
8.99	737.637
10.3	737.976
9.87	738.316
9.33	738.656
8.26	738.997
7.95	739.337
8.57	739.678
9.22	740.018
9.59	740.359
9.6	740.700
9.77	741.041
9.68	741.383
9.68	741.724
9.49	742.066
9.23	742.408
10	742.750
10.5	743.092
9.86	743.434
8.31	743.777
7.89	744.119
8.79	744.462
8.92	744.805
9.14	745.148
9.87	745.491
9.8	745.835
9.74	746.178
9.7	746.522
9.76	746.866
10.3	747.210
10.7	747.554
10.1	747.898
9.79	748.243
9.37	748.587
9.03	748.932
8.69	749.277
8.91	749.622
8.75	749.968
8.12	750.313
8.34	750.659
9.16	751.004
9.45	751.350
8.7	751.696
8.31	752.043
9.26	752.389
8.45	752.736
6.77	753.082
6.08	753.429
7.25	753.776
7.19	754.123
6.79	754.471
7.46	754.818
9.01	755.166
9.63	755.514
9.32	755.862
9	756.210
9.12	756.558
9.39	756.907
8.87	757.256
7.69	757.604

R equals 0.06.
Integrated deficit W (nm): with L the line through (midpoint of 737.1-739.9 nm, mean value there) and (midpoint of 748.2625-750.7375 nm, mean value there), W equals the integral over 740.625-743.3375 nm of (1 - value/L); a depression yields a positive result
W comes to -0.244 nm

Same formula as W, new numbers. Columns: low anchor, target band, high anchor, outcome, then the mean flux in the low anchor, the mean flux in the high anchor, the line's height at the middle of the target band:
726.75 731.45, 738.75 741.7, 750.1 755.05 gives -0.25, 8.79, 7.97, 8.4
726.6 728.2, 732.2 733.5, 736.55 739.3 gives -0.11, 9.11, 9.12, 9.12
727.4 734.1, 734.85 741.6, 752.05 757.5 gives -0.27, 9.04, 8.24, 8.79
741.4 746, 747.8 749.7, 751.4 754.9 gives -0.19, 9.35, 7.69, 8.47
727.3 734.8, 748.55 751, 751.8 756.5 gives -0.14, 9.13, 8.08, 8.28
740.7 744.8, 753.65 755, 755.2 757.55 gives 0.29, 9.37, 9.13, 9.17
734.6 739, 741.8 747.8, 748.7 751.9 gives -0.40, 9.17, 8.8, 8.95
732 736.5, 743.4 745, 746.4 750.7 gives 0.13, 9.45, 9.38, 9.4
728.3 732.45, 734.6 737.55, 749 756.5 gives -0.11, 8.78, 8.34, 8.67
